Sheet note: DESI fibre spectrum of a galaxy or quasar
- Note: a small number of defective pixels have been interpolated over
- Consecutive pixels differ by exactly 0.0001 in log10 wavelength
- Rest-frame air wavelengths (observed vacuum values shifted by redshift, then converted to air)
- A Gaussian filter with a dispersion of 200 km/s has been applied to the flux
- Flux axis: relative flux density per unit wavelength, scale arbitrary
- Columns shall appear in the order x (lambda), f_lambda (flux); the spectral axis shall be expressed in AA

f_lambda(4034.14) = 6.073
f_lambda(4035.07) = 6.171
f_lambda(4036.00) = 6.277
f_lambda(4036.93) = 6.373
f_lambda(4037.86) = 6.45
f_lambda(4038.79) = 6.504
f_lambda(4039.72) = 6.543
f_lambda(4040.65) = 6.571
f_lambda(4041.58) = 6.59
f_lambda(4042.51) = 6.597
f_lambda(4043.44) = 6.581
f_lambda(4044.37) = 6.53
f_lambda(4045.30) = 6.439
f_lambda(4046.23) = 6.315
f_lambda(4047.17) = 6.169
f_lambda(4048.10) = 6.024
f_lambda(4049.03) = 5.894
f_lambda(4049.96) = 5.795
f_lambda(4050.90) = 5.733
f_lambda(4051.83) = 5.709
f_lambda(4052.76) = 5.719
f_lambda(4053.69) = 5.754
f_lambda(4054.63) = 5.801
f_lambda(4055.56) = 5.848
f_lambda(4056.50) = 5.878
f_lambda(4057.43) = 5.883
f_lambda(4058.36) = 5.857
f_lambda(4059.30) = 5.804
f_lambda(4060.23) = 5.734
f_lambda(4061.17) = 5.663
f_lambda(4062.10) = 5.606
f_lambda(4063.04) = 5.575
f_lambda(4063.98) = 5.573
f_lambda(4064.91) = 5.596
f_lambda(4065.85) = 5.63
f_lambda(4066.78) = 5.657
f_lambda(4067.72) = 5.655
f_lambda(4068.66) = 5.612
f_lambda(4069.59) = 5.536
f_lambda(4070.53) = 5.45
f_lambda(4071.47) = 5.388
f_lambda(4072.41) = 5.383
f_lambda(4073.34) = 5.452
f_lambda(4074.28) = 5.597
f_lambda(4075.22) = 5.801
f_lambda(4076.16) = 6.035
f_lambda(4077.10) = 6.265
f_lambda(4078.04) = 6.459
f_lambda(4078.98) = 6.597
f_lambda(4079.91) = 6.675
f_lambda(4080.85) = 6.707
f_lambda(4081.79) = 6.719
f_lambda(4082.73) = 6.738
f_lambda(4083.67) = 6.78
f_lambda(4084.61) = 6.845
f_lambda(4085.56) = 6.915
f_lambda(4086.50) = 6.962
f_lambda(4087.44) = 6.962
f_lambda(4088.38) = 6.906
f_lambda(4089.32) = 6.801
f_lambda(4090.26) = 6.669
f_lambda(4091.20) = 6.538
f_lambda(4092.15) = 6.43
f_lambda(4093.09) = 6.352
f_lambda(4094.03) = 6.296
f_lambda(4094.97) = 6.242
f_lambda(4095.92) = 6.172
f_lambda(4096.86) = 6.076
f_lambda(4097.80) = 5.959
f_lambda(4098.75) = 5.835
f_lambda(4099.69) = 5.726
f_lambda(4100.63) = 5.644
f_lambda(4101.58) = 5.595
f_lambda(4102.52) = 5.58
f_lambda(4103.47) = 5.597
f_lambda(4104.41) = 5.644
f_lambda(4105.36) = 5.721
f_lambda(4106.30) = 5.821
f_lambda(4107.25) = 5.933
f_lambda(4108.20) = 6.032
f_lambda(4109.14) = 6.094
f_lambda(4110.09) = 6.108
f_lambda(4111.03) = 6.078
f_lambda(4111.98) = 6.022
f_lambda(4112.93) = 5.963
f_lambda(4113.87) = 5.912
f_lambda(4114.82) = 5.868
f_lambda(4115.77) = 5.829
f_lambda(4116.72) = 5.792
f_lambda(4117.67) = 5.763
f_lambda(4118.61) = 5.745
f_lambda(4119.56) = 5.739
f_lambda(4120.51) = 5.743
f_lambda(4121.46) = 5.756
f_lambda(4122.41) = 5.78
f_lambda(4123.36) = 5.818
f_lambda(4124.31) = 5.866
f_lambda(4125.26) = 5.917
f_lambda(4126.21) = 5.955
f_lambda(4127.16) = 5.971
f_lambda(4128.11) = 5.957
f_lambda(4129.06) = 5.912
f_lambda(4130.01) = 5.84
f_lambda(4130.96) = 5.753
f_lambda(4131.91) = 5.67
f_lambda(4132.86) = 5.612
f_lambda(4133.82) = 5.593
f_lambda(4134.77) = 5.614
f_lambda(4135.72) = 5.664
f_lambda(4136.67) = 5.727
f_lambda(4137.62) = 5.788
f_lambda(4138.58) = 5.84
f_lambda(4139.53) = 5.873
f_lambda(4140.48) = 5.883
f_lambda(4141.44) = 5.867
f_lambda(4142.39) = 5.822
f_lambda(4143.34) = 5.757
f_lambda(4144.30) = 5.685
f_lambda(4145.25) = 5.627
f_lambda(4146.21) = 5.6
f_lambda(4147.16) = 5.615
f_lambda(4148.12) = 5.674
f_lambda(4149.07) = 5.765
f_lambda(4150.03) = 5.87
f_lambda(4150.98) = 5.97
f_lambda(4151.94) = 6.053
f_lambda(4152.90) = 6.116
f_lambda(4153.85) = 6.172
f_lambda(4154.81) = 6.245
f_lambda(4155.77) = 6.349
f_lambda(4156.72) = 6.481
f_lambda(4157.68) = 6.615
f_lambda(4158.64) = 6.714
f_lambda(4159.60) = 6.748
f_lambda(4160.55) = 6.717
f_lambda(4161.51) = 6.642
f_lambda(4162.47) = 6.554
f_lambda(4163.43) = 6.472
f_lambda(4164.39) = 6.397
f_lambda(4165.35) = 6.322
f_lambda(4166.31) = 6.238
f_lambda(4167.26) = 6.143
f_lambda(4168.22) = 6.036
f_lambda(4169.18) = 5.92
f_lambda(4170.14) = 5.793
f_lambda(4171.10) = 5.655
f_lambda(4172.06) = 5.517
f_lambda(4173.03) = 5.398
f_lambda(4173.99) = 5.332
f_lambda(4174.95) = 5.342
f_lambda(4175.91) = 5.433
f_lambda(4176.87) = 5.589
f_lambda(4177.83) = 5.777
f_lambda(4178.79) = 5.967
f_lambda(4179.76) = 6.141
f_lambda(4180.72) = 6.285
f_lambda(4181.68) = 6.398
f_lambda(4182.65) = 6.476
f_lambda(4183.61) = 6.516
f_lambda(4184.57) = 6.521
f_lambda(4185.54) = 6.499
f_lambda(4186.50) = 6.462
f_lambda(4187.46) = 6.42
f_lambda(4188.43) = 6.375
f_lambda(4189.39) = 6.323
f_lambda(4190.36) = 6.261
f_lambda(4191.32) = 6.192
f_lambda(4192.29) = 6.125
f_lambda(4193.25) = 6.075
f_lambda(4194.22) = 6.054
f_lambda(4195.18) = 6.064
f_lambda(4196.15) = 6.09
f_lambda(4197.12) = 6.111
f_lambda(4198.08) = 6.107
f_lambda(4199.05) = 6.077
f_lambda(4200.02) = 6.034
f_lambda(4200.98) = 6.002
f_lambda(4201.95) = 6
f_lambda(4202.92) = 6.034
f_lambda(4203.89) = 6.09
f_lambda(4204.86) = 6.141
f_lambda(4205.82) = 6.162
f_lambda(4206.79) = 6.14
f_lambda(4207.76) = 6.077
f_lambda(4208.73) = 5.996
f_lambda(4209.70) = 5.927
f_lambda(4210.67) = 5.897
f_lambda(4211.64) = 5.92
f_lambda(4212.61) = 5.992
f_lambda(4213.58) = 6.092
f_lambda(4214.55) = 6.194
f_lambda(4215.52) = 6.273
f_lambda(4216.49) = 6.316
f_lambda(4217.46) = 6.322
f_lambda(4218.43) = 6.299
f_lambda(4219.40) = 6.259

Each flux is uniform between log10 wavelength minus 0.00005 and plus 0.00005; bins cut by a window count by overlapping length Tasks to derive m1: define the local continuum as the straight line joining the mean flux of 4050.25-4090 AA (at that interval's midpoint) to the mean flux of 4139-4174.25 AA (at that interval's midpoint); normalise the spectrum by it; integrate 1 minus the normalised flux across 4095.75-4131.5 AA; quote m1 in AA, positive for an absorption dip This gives 1.1 AA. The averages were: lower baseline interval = 6.03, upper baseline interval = 6.05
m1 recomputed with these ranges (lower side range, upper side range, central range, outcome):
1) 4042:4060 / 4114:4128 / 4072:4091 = -1.7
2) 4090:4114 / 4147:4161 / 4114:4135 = 1.0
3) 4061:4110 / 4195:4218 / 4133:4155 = 1.0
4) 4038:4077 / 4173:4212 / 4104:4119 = 0.2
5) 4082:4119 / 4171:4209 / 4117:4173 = 1.4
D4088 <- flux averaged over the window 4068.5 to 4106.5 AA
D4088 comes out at 6.17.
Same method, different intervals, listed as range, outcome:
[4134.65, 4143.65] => 5.8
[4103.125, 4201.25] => 5.99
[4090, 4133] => 5.92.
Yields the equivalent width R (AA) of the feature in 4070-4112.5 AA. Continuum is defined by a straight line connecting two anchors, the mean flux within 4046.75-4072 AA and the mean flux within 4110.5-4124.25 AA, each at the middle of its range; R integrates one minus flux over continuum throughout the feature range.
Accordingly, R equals -2.8 AA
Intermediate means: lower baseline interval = 5.72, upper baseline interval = 5.85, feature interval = 6.17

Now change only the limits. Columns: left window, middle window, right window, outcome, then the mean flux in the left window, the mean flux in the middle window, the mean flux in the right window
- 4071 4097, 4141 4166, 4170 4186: -0.46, 6.39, 6.15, 5.92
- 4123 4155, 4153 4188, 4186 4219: -1.15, 5.82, 6.17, 6.14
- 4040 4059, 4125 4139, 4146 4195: 0.75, 6.09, 5.79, 6.13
